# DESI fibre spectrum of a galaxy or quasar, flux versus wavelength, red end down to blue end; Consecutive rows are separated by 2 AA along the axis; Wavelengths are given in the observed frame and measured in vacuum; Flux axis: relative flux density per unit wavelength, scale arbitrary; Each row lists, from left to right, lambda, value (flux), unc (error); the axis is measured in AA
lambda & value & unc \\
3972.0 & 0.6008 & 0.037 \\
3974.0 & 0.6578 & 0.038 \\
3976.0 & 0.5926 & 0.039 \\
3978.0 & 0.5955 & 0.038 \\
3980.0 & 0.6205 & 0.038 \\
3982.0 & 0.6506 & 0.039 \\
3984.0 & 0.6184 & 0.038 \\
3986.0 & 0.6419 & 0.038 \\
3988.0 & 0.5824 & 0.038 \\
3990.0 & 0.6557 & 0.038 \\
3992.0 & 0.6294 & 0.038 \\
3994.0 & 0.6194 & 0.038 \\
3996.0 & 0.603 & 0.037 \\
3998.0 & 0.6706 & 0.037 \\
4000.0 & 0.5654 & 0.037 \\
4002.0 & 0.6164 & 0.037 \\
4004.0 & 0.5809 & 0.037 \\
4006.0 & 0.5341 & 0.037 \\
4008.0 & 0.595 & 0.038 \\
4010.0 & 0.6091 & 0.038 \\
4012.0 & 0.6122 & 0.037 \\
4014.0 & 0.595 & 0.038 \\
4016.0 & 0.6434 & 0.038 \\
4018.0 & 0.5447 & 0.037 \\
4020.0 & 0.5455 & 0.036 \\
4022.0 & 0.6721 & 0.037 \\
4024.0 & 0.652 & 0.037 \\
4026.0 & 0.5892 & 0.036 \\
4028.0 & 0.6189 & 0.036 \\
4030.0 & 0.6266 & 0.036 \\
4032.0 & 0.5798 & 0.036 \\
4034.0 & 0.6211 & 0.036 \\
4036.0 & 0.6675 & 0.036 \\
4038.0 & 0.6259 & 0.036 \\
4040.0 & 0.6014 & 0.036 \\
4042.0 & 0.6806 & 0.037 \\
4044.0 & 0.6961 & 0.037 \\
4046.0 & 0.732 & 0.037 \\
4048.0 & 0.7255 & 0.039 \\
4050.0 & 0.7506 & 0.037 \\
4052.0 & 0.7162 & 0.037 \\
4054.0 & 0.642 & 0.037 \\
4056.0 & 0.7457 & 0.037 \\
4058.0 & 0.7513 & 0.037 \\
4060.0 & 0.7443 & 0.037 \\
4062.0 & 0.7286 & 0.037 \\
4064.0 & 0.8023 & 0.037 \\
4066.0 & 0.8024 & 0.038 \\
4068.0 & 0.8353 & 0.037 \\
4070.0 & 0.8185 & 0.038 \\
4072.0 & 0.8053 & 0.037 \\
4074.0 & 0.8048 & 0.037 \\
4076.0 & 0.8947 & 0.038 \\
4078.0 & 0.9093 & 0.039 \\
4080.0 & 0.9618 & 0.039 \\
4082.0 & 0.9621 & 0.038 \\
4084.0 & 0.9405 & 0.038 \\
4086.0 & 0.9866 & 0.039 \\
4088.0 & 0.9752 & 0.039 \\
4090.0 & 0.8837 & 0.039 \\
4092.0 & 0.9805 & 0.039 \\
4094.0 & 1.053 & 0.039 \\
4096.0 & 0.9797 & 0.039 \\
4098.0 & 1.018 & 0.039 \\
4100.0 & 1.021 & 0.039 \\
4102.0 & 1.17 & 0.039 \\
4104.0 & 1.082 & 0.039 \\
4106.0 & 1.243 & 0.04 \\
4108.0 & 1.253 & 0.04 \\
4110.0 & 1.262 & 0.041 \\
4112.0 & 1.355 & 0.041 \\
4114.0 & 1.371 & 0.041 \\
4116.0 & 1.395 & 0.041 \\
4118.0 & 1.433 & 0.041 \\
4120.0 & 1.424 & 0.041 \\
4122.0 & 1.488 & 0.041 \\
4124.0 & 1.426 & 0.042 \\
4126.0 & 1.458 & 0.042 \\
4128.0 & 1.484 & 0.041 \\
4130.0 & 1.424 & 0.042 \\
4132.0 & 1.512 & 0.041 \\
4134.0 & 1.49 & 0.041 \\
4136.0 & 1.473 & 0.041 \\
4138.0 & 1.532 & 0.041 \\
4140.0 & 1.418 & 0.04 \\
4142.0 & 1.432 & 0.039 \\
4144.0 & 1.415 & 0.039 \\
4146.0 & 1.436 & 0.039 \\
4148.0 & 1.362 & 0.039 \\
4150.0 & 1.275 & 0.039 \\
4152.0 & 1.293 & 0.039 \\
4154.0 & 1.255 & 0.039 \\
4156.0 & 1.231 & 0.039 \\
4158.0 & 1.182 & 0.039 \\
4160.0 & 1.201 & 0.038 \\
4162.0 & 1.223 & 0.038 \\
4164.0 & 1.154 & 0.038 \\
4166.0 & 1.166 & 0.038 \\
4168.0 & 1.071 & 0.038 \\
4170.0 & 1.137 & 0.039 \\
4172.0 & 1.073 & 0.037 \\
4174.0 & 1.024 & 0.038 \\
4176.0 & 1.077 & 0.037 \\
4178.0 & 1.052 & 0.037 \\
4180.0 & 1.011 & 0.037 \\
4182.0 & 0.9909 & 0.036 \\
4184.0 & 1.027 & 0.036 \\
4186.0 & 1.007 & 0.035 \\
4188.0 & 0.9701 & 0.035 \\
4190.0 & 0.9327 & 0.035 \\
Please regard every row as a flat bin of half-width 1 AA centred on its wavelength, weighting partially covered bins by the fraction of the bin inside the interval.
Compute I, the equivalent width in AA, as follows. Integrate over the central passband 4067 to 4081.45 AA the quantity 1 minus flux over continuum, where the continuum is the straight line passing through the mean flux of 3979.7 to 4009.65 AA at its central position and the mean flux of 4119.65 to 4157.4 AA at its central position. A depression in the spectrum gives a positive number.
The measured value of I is 2.6 AA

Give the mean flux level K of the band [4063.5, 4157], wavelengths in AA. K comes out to 1.19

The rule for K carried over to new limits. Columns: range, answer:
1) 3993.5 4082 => 0.688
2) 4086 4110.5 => 1.07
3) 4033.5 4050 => 0.675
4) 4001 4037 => 0.606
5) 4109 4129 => 1.41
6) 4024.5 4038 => 0.619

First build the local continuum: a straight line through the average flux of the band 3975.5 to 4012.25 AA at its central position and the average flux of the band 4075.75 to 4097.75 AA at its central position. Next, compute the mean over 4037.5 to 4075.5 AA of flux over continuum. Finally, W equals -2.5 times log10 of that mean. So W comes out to 0.15 mag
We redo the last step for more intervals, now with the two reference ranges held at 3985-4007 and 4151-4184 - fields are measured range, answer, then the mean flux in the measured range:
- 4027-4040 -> 0.16 mag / 0.622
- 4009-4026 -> 0.11 mag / 0.608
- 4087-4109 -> -0.15 mag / 1.06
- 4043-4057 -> 0.08 mag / 0.715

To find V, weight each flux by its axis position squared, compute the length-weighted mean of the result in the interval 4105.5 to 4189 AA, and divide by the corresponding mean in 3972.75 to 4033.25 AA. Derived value 2.2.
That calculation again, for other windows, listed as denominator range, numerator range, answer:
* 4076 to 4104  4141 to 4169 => 1.32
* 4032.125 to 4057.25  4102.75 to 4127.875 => 2.06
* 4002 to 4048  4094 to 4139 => 2.23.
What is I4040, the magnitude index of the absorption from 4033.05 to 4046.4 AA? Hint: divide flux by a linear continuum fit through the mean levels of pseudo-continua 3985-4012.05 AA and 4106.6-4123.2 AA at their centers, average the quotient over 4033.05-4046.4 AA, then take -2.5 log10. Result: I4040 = 0.31 mag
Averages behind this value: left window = 0.608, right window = 1.37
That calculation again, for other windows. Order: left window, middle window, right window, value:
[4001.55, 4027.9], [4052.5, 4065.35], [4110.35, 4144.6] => 0.25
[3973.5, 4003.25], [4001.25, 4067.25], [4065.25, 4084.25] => 0.15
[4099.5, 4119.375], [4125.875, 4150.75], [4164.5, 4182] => -0.22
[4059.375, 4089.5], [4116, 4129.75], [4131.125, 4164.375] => -0.22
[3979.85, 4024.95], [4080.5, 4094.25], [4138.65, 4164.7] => 0.05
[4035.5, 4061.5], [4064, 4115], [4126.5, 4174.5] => -0.07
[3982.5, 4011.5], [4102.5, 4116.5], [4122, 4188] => -0.19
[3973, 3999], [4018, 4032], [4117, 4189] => 0.26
